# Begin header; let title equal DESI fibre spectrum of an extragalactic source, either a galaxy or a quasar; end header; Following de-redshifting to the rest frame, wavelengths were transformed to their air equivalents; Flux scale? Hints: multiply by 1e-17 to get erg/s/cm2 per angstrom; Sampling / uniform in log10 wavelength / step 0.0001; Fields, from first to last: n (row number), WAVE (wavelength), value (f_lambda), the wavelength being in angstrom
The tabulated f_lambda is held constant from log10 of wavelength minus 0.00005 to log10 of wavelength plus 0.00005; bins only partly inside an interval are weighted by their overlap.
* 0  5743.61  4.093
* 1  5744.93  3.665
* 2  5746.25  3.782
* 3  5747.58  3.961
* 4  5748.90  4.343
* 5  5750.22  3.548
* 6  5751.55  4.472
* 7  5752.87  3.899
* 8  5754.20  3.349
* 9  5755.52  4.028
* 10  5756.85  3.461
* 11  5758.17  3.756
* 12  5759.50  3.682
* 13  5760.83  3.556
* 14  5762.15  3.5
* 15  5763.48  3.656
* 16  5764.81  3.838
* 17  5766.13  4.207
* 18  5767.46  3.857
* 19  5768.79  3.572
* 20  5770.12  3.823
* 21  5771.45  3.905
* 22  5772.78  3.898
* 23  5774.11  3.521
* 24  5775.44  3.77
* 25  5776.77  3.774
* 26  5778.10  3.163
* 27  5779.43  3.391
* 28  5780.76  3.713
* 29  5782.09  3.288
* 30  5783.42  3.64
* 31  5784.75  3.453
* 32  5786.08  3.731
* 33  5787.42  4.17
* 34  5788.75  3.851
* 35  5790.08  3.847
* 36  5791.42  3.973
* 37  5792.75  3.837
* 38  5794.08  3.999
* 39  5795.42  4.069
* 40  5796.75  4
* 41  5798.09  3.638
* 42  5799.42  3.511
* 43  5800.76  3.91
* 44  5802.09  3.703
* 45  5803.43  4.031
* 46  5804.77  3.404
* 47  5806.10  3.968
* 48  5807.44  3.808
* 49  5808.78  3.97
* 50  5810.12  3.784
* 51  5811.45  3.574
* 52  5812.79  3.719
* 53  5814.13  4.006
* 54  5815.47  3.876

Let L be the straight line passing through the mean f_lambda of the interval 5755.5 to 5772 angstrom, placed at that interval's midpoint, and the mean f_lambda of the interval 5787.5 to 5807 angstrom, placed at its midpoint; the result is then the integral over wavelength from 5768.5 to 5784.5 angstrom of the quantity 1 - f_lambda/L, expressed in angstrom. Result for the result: 0.7 angstrom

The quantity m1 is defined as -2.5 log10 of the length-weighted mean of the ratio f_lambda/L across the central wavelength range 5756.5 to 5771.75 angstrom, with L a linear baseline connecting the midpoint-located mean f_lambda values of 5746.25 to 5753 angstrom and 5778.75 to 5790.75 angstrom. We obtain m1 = 0.042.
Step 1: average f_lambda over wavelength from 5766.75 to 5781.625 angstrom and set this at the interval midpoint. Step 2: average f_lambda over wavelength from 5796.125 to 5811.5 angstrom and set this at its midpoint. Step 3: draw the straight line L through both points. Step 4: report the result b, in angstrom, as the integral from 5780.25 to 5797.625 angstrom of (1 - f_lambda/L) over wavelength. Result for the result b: -0.41 angstrom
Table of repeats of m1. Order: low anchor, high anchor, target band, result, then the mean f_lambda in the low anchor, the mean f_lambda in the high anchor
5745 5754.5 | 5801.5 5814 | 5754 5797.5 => 0.03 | 3.91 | 3.78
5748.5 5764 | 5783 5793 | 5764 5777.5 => -0.01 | 3.76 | 3.82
